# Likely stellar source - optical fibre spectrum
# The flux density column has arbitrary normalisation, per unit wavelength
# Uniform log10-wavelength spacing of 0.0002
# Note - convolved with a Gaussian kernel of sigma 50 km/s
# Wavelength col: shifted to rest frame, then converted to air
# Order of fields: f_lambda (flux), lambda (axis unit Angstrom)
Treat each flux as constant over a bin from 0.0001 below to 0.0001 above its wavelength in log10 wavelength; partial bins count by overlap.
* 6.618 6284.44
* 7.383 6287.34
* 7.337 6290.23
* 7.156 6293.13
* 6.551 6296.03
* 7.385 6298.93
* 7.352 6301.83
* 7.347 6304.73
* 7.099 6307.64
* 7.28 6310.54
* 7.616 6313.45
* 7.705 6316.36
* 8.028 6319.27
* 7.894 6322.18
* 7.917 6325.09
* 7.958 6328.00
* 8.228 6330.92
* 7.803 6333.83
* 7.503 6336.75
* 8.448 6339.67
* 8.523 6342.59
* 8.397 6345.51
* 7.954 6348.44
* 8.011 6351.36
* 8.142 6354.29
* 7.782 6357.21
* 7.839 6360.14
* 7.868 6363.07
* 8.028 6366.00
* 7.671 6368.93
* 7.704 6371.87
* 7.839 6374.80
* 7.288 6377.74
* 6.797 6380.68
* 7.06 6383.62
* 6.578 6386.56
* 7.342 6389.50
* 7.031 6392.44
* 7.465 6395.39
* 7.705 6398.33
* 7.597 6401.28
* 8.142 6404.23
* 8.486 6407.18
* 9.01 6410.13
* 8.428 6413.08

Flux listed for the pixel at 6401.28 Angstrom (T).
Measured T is 7.597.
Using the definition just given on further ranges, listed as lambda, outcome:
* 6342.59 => 8.523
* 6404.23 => 8.142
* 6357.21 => 7.782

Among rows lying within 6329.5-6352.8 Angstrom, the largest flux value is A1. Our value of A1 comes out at 8.523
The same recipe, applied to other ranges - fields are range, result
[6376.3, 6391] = 7.342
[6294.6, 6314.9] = 7.616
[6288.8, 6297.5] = 7.337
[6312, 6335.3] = 8.228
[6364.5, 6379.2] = 8.028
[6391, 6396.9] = 7.465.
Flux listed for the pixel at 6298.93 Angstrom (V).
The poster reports 7.385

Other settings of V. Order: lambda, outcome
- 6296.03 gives 6.551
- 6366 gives 8.028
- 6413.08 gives 8.428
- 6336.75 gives 7.503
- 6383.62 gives 7.06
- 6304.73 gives 7.347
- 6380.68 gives 6.797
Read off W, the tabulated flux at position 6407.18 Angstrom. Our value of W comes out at 8.486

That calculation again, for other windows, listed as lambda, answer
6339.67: 8.448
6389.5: 7.342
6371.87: 7.704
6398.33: 7.705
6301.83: 7.352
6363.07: 7.868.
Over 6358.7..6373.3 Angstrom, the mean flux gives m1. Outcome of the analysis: 7.82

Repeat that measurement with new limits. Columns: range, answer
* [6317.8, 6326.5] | 7.95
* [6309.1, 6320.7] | 7.65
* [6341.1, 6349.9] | 8.29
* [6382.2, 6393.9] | 7.01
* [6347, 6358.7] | 7.98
